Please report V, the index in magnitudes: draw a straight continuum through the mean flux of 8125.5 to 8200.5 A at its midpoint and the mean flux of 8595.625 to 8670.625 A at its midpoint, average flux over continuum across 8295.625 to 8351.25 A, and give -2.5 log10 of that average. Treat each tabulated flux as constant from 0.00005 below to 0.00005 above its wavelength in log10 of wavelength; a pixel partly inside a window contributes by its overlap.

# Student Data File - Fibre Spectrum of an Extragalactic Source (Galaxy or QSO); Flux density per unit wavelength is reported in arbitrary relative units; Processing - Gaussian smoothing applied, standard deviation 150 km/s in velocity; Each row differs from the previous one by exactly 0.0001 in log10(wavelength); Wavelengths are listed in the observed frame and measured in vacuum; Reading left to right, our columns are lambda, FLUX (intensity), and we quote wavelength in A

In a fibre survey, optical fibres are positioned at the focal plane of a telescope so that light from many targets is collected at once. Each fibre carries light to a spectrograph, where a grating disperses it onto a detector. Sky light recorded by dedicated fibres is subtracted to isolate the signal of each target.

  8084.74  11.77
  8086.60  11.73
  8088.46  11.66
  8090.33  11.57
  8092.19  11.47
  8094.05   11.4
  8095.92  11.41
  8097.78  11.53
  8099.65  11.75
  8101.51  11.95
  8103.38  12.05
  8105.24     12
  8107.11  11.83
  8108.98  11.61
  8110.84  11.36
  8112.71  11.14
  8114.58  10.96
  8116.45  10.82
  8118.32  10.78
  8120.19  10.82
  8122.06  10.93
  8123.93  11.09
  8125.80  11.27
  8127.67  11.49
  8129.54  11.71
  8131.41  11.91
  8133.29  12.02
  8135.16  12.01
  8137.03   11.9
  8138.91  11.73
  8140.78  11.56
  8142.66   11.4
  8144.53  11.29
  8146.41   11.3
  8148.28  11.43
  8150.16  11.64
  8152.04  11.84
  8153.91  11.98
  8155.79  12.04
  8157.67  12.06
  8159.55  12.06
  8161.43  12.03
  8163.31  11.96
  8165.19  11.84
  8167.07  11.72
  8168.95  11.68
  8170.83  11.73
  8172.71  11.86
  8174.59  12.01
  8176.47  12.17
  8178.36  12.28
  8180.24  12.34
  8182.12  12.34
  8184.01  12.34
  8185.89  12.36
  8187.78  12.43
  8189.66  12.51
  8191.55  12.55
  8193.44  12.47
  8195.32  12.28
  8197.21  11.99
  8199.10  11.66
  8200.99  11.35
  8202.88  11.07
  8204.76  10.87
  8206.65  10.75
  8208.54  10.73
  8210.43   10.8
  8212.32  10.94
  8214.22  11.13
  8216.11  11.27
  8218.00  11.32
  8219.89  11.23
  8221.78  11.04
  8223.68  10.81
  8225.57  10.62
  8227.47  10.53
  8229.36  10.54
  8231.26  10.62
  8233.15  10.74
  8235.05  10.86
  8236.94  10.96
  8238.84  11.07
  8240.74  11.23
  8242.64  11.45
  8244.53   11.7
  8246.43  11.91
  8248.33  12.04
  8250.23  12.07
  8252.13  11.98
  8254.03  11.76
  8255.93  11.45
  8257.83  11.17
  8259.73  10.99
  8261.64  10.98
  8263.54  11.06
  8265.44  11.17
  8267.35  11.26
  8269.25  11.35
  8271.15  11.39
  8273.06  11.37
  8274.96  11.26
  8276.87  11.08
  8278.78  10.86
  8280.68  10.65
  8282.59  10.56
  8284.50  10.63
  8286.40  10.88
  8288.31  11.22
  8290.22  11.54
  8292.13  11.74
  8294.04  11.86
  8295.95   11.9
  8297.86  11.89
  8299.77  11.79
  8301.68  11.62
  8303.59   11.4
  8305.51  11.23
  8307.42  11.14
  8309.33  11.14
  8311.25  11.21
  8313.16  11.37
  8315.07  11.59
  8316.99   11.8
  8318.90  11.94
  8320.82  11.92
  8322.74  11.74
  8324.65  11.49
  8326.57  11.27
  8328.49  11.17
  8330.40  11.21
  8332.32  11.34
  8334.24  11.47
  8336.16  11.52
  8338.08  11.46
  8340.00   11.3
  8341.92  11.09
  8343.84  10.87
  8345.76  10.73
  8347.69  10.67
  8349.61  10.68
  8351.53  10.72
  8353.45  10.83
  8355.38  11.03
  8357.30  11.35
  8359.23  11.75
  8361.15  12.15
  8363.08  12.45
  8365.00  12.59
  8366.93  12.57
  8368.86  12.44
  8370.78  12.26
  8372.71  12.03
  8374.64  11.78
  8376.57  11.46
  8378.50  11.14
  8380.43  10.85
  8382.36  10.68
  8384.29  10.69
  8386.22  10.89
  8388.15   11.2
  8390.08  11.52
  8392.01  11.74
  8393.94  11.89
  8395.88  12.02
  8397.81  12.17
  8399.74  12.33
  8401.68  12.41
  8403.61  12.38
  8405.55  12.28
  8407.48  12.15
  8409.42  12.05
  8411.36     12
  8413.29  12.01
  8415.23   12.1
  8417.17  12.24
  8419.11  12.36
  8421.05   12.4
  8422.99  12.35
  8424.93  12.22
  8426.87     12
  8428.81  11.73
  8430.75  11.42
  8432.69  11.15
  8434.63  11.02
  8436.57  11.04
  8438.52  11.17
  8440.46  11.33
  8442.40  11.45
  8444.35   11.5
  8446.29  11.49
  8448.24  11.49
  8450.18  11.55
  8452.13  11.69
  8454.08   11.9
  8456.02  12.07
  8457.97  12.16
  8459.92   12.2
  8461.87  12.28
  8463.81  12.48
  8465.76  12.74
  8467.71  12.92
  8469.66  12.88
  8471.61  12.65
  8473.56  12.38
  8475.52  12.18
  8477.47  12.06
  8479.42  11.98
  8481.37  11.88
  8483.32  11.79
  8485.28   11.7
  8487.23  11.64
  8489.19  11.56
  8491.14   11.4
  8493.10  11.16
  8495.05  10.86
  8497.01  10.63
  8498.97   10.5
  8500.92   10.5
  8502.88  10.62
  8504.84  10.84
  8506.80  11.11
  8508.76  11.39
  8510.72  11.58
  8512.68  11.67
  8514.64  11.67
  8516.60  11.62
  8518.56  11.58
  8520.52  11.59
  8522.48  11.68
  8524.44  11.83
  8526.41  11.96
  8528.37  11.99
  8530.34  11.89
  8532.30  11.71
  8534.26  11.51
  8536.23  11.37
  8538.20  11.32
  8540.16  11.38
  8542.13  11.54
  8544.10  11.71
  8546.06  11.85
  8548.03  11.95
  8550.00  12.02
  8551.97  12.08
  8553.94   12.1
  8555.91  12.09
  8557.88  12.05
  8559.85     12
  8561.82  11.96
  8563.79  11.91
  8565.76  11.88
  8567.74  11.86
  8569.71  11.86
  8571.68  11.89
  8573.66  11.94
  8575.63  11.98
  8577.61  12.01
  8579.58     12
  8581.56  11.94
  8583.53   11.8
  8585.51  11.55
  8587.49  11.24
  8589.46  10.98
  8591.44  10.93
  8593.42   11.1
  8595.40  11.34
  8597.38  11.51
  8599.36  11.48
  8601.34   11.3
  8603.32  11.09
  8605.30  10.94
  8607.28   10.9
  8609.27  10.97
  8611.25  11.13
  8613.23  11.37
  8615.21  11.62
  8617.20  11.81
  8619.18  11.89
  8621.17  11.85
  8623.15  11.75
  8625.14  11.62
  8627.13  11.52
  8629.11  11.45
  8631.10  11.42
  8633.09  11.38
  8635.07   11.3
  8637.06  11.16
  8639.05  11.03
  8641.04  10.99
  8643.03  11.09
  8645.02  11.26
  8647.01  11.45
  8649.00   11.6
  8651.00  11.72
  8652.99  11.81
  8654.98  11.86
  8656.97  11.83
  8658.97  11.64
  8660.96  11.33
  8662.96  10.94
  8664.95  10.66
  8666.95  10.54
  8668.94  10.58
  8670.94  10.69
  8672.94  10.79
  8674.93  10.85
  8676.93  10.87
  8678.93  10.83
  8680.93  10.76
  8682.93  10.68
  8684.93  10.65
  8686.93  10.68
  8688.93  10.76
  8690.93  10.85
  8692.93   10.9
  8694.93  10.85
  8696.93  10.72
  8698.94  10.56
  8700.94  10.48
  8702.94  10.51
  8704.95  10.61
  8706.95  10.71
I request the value 0.03 mag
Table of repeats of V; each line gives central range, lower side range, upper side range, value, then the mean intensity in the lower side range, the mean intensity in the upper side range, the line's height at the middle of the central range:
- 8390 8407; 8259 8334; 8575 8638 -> -0.07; 11.3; 11.4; 11.4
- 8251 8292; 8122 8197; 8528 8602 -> 0.06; 11.9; 11.7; 11.8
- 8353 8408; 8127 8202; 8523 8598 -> 0.01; 11.9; 11.7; 11.8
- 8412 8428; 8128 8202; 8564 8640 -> -0.05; 11.9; 11.5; 11.7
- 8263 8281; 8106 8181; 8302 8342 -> 0.03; 11.6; 11.4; 11.5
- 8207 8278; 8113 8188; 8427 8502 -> 0.05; 11.7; 11.7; 11.7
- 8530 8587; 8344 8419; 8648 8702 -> -0.05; 11.7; 11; 11.3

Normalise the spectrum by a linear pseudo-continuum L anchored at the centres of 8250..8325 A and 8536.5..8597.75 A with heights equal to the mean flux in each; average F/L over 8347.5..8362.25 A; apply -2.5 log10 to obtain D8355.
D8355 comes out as 0.027 mag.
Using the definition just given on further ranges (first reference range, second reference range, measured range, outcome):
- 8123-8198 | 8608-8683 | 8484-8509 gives 0.039 mag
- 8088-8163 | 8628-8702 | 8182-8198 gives -0.078 mag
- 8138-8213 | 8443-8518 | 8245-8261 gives 0.010 mag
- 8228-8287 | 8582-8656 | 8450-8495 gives -0.068 mag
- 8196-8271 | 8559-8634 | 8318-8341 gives -0.018 mag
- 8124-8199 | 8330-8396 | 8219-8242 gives 0.086 mag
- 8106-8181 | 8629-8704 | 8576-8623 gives -0.032 mag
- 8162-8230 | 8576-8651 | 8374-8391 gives 0.038 mag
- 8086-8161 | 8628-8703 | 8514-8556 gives -0.054 mag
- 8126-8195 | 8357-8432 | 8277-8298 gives 0.066 mag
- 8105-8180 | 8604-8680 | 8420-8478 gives -0.048 mag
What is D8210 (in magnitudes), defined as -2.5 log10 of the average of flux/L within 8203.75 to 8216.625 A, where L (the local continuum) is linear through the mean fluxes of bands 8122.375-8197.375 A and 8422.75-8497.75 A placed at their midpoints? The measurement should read 0.09 mag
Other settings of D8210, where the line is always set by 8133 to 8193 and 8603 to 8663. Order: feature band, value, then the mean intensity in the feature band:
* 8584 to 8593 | 0.03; 11.2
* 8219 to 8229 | 0.10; 10.8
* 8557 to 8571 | -0.04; 11.9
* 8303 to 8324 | 0.03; 11.5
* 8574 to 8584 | -0.04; 12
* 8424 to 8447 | 0.02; 11.5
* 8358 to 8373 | -0.05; 12.3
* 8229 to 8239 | 0.10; 10.8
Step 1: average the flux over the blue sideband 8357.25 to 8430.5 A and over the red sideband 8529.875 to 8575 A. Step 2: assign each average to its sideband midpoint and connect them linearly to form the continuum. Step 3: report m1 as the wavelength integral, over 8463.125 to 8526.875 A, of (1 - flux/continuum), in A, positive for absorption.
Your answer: 1.0 A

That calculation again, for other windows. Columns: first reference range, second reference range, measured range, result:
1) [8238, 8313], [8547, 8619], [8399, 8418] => -1.2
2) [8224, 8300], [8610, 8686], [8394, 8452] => -3.1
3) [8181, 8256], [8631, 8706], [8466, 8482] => -1.7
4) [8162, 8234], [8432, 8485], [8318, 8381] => 1.4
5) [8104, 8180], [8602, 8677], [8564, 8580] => -0.8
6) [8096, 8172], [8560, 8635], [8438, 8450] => 0.1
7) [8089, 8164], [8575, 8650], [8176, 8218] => -0.7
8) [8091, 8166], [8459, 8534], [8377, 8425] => -0.6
